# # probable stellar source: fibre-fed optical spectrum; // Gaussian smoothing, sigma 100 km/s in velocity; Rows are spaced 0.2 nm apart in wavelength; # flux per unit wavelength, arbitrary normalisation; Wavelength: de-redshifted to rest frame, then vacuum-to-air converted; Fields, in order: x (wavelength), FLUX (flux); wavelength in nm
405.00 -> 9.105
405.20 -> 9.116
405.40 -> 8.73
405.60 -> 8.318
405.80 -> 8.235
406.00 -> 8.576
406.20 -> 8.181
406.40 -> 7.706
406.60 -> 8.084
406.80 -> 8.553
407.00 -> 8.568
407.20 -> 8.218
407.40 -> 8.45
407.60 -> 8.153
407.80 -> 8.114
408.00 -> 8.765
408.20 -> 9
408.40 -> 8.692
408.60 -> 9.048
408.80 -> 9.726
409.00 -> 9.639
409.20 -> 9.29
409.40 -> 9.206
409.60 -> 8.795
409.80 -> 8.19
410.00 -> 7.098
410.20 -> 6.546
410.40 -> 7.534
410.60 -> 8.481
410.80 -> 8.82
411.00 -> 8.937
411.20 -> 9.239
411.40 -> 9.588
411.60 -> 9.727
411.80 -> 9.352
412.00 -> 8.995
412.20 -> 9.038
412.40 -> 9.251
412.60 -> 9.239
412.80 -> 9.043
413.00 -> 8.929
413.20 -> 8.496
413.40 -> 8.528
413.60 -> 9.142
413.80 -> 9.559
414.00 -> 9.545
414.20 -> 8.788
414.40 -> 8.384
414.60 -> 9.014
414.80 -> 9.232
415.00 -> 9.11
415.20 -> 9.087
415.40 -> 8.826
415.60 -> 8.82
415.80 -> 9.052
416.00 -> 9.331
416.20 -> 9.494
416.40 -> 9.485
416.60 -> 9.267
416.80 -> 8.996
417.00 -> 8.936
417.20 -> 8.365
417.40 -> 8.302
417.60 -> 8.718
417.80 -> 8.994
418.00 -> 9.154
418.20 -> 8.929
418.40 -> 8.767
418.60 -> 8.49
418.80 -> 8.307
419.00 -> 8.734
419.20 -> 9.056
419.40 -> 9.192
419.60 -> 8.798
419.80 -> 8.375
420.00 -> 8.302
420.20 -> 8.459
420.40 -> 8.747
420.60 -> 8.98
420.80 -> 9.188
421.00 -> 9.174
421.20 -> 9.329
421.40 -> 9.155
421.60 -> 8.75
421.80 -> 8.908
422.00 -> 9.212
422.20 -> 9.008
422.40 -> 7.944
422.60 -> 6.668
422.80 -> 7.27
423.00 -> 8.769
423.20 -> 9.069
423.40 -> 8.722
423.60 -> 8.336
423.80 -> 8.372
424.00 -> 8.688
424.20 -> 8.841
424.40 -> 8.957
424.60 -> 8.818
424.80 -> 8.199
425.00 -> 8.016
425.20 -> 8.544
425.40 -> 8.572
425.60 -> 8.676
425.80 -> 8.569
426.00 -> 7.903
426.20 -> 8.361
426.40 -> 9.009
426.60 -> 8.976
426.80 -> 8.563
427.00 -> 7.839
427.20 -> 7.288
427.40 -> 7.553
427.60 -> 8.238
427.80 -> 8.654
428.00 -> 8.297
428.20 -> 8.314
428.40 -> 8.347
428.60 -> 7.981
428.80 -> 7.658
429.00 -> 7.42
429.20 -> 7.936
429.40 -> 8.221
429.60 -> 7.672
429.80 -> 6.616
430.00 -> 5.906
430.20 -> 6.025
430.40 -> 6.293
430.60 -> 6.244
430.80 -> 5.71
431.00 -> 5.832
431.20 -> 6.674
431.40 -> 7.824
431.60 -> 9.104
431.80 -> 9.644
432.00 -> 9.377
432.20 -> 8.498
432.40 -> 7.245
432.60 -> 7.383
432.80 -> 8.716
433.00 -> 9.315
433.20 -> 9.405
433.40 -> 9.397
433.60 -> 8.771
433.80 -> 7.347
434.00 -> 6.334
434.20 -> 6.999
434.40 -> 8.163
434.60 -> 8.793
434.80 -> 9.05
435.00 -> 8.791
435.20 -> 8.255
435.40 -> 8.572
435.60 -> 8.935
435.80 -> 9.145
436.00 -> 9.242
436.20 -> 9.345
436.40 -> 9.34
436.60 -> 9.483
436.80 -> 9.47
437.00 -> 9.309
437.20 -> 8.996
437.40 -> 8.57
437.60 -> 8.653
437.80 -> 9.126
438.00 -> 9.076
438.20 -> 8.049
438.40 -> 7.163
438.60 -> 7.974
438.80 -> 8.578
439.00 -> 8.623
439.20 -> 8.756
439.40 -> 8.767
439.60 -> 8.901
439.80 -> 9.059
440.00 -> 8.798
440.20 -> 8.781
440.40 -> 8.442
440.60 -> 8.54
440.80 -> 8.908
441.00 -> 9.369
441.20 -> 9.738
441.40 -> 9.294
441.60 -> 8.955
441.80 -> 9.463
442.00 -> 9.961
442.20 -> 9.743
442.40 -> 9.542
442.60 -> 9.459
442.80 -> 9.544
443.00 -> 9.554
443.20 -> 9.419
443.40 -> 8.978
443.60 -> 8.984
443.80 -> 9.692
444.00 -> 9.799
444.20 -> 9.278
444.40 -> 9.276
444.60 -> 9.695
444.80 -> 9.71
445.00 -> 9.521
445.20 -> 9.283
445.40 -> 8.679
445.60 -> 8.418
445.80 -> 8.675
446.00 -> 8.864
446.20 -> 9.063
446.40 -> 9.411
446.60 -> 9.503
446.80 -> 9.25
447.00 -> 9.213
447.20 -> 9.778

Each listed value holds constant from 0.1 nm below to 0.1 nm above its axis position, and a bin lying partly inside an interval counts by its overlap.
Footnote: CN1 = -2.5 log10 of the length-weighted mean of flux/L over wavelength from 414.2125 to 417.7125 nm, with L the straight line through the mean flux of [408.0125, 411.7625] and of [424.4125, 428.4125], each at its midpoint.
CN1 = -0.04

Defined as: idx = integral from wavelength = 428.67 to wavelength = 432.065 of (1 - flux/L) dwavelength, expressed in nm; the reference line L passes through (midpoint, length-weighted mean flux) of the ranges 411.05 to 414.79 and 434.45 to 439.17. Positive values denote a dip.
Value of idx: 0.609 nm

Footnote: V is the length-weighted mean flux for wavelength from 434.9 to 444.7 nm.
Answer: 9.05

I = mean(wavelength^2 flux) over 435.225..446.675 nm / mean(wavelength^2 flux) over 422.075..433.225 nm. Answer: 1.2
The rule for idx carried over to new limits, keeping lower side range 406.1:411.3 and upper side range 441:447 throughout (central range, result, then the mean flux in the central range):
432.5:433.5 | 0.03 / 8.84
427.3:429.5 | 0.22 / 8.06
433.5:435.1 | 0.19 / 8.03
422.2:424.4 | 0.13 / 8.33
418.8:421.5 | -0.03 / 8.86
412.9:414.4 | -0.06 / 8.96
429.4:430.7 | 0.35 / 6.59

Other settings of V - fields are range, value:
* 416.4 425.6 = 8.68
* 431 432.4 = 8.24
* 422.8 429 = 8.37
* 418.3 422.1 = 8.84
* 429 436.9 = 8.07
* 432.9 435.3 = 8.39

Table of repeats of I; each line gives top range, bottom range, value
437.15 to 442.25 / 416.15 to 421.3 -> 1.10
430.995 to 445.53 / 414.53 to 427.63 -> 1.11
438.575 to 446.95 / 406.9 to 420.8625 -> 1.19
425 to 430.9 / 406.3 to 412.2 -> 0.98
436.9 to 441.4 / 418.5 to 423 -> 1.10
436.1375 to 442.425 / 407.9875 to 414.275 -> 1.15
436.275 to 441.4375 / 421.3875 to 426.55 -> 1.11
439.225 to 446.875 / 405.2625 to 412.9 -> 1.25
